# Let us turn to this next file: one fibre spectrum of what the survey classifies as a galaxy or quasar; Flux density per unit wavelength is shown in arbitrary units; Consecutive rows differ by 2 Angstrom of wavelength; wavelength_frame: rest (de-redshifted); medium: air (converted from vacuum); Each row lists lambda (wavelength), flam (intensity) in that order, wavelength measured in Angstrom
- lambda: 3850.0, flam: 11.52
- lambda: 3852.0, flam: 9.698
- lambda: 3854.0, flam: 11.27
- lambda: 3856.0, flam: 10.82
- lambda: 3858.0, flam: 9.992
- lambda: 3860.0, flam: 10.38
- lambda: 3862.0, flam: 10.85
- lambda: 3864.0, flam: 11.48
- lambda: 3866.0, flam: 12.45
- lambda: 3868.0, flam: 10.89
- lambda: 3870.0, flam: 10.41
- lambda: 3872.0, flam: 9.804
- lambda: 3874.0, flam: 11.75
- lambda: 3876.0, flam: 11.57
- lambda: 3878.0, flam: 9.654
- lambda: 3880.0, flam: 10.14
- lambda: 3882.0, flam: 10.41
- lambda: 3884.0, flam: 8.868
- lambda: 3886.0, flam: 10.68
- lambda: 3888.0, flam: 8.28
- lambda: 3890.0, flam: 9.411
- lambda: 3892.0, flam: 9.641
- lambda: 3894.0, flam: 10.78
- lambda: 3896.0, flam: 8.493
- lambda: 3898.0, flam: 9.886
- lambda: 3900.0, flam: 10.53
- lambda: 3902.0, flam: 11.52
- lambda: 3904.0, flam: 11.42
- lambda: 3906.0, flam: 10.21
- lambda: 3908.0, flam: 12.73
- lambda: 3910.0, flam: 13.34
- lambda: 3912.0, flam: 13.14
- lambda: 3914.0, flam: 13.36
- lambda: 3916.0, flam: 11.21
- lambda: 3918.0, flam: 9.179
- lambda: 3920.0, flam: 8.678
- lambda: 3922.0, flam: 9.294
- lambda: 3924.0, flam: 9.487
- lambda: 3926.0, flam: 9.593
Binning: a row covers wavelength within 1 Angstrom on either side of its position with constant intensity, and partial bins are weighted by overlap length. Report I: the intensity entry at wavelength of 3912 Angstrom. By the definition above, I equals 13.14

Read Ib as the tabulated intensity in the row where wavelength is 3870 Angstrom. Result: 10.41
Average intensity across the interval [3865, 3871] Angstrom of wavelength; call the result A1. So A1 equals 11.2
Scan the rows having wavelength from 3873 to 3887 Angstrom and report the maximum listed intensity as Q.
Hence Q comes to 11.75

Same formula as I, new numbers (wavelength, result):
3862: 10.85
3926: 9.593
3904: 11.42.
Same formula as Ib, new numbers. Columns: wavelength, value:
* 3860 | 10.38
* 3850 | 11.52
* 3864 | 11.48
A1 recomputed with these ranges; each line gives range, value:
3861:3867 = 11.6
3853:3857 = 11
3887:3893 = 9.11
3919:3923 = 8.99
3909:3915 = 13.3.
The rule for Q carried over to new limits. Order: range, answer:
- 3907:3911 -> 13.34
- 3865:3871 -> 12.45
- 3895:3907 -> 11.52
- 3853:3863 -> 11.27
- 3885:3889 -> 10.68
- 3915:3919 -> 11.21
